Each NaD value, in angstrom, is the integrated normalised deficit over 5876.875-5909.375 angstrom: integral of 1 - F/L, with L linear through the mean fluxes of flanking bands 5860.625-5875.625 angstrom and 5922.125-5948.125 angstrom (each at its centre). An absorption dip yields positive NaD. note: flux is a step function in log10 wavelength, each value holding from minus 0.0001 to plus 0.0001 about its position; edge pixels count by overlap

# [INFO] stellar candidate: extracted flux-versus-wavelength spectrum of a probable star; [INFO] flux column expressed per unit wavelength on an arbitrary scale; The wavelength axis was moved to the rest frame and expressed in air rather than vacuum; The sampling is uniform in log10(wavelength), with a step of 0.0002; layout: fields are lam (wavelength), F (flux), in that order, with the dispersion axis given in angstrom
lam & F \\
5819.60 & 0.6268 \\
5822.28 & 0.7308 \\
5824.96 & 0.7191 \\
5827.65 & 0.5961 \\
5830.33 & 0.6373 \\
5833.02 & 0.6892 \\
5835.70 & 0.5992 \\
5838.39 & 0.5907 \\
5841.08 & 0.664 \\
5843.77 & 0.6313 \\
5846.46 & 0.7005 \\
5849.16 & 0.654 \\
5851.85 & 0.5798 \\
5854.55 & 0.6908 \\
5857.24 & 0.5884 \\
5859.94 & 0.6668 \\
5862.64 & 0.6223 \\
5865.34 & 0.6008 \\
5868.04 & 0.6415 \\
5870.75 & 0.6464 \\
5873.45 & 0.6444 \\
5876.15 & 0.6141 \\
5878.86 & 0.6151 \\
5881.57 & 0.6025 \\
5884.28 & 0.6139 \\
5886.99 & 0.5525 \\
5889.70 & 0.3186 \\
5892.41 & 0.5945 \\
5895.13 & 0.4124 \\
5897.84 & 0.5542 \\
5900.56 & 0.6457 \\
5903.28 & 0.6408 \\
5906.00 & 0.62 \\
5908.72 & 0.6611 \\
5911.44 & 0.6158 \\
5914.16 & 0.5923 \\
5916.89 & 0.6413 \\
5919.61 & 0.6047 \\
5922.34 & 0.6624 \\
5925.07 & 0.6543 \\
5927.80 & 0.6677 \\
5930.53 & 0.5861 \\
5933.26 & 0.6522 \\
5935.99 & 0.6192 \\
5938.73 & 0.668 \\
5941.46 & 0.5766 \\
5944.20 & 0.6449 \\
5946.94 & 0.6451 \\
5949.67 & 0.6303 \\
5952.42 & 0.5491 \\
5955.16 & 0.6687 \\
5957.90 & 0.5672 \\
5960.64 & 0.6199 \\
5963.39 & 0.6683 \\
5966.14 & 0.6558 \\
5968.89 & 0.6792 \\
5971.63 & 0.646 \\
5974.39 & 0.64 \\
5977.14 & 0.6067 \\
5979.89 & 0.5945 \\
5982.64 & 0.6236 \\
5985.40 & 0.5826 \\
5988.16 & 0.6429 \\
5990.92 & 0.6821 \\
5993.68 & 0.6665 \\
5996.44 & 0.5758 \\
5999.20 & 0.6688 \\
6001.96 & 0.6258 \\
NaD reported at 3.4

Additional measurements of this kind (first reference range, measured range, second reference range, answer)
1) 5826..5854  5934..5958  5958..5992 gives 0.5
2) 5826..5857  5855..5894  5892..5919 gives 1.4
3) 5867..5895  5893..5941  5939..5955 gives -1.4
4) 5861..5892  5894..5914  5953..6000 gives 0.2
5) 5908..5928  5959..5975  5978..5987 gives -1.1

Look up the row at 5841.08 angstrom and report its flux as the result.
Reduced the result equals 0.664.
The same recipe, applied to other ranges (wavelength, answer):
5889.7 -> 0.3186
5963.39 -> 0.6683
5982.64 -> 0.6236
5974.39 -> 0.64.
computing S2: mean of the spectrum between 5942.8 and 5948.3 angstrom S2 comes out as 0.644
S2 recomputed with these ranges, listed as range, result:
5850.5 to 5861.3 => 0.632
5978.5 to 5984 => 0.61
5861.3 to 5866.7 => 0.612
